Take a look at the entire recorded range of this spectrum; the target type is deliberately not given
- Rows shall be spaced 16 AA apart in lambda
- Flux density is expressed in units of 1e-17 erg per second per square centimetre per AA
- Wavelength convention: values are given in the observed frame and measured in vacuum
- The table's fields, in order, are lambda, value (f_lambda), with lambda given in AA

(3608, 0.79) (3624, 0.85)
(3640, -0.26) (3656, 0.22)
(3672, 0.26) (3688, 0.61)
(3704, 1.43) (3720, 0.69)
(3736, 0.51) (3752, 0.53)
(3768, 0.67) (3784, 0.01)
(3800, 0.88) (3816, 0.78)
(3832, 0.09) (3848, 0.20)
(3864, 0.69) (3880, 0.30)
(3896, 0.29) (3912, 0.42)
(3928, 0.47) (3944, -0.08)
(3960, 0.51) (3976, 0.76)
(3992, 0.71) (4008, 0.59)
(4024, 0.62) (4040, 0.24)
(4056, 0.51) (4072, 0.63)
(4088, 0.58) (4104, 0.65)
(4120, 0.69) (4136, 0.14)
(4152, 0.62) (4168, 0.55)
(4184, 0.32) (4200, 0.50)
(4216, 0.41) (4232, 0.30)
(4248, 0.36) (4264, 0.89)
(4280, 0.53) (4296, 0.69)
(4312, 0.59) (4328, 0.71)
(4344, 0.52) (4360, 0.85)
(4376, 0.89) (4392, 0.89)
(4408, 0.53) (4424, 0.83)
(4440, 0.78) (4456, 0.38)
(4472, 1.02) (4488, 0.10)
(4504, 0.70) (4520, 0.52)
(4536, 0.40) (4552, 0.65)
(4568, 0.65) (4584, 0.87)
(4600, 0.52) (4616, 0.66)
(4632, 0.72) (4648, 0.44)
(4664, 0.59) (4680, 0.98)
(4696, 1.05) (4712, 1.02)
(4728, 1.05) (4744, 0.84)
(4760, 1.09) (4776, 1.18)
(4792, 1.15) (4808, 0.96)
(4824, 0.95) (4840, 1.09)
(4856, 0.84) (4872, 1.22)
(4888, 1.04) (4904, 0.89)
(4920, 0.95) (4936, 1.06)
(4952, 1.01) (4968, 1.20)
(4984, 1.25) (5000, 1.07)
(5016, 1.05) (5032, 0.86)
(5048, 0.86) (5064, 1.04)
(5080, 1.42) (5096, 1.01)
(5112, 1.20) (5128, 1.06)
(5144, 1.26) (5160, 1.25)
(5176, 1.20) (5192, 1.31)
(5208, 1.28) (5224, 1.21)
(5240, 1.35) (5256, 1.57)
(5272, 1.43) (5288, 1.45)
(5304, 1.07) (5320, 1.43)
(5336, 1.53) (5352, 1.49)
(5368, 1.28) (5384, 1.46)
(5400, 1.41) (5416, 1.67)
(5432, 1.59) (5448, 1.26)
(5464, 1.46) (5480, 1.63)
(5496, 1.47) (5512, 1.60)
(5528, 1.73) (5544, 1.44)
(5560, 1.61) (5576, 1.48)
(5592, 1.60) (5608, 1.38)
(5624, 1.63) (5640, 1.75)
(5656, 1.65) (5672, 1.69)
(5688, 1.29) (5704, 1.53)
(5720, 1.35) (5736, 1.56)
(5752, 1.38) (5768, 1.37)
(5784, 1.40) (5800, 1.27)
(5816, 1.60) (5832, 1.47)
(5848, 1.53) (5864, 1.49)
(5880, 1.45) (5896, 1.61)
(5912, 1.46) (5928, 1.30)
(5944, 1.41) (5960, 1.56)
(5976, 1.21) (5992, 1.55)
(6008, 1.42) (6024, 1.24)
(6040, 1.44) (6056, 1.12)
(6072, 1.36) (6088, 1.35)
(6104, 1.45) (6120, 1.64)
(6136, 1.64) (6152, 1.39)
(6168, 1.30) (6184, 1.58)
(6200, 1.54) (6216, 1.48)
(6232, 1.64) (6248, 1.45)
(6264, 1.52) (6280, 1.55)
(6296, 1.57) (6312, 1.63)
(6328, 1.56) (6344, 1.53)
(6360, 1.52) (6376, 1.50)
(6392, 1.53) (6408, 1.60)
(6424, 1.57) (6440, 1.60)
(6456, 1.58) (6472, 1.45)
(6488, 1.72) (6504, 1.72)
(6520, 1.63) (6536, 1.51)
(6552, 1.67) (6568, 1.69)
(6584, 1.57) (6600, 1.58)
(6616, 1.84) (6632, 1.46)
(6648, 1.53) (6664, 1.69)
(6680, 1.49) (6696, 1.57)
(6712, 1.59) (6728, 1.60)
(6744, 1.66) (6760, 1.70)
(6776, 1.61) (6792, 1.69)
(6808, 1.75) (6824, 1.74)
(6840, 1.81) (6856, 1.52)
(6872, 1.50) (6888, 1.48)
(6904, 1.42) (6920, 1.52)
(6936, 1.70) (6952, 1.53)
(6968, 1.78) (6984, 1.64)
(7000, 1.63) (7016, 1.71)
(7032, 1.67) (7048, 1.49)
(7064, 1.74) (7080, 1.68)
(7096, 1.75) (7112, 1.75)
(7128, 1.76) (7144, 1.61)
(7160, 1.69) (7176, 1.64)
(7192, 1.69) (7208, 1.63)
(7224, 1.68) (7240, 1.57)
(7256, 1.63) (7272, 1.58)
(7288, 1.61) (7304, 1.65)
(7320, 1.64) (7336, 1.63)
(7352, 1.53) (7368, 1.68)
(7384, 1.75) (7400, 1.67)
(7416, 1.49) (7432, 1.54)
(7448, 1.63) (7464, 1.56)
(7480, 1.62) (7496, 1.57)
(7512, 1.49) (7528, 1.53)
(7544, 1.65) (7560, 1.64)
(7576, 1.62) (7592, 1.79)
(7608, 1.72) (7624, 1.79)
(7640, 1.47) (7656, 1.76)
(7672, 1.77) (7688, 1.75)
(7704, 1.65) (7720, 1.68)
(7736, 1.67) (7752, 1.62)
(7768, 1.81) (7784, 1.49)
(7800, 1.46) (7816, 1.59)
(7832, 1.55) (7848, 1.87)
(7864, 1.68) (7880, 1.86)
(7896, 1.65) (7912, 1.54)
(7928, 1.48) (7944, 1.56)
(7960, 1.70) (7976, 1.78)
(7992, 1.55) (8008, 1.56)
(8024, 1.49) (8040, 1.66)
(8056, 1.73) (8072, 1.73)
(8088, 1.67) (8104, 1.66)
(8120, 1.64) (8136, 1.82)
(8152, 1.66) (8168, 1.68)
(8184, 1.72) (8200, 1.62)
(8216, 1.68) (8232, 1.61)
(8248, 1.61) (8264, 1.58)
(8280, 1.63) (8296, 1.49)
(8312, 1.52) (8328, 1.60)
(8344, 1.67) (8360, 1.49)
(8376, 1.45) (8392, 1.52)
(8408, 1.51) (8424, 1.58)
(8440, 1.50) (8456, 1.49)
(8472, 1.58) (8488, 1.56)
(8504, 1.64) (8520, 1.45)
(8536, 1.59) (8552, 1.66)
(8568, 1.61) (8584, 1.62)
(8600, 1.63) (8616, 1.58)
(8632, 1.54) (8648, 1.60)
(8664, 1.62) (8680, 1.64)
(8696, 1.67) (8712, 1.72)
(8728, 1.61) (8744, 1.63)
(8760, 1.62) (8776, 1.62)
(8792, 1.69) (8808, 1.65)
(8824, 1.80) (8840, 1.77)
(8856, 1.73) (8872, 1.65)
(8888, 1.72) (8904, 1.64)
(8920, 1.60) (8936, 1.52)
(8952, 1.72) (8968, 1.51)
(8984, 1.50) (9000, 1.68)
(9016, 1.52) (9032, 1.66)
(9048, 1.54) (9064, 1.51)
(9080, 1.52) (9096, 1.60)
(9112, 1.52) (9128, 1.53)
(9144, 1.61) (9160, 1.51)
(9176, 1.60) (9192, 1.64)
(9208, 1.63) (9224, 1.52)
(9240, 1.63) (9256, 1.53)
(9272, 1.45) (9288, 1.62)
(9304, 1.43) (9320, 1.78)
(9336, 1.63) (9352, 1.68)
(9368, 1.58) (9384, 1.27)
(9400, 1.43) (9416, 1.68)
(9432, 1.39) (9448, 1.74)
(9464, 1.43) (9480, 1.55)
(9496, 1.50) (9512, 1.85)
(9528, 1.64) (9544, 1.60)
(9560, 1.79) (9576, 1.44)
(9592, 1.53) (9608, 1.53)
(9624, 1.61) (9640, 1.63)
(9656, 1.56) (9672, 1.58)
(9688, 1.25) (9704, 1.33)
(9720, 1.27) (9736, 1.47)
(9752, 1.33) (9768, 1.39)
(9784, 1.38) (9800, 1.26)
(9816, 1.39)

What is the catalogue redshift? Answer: 0.171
